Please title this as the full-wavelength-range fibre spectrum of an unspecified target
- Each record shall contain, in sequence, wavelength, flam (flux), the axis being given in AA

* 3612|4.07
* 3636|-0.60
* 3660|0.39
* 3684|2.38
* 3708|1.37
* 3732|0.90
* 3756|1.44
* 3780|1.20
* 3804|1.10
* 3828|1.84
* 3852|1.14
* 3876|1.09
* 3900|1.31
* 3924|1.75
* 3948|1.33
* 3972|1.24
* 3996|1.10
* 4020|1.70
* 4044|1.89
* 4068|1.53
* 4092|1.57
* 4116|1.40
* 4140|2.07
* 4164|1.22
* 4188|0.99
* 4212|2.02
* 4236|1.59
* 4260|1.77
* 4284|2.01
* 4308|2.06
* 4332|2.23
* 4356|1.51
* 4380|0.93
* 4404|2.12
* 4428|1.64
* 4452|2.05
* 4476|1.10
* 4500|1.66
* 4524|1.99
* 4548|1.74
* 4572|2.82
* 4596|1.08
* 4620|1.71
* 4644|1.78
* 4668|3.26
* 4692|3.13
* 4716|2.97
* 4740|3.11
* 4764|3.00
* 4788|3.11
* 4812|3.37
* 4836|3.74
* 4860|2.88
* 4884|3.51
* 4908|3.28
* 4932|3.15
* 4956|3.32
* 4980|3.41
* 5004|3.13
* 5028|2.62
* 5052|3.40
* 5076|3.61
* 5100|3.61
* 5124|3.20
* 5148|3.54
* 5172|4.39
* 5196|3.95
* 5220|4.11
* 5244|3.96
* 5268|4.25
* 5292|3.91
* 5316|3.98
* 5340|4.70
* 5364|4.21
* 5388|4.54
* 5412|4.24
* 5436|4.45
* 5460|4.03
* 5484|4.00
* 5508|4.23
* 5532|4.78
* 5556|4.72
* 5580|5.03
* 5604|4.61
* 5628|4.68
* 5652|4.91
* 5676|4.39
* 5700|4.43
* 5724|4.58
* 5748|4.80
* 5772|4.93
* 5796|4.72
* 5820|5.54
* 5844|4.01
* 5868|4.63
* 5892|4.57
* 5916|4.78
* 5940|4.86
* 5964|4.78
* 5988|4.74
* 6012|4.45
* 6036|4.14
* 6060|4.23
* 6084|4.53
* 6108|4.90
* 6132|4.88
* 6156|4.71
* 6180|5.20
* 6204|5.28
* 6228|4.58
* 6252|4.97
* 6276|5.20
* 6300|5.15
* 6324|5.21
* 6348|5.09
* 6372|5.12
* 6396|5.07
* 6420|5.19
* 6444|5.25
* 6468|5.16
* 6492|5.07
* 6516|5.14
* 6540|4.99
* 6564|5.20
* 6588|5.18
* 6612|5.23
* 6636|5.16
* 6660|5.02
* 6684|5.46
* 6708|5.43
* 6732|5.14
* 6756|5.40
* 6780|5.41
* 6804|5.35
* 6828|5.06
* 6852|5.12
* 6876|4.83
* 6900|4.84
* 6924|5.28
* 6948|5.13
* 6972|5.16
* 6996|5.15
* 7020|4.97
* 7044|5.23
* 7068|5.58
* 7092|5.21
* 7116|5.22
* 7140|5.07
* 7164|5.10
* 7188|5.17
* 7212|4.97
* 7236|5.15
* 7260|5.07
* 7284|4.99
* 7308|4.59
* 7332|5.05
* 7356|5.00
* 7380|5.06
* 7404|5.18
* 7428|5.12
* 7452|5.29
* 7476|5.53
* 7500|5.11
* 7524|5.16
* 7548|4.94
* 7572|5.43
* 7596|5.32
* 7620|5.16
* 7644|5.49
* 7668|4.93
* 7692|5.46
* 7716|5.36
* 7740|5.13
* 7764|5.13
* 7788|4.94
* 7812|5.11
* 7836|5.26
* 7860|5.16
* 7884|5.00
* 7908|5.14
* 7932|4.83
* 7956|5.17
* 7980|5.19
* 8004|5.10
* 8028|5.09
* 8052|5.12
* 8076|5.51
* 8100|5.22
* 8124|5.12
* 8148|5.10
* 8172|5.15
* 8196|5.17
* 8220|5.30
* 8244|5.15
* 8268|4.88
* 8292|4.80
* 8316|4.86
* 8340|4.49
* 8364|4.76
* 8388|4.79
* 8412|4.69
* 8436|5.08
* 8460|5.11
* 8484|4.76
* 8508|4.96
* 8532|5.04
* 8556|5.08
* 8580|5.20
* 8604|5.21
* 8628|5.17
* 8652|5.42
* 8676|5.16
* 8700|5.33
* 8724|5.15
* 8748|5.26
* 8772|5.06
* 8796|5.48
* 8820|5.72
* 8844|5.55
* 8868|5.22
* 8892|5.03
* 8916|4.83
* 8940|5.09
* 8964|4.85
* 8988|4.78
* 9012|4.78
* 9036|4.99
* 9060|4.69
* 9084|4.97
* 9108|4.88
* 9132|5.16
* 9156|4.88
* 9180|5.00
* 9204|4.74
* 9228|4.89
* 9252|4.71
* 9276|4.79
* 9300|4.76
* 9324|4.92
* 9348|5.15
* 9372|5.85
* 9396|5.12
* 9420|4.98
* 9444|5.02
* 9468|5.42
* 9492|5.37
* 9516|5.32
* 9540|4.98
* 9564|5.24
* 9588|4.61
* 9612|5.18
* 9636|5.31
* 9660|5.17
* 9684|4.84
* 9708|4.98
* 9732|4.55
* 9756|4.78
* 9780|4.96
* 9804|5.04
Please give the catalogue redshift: 0.17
